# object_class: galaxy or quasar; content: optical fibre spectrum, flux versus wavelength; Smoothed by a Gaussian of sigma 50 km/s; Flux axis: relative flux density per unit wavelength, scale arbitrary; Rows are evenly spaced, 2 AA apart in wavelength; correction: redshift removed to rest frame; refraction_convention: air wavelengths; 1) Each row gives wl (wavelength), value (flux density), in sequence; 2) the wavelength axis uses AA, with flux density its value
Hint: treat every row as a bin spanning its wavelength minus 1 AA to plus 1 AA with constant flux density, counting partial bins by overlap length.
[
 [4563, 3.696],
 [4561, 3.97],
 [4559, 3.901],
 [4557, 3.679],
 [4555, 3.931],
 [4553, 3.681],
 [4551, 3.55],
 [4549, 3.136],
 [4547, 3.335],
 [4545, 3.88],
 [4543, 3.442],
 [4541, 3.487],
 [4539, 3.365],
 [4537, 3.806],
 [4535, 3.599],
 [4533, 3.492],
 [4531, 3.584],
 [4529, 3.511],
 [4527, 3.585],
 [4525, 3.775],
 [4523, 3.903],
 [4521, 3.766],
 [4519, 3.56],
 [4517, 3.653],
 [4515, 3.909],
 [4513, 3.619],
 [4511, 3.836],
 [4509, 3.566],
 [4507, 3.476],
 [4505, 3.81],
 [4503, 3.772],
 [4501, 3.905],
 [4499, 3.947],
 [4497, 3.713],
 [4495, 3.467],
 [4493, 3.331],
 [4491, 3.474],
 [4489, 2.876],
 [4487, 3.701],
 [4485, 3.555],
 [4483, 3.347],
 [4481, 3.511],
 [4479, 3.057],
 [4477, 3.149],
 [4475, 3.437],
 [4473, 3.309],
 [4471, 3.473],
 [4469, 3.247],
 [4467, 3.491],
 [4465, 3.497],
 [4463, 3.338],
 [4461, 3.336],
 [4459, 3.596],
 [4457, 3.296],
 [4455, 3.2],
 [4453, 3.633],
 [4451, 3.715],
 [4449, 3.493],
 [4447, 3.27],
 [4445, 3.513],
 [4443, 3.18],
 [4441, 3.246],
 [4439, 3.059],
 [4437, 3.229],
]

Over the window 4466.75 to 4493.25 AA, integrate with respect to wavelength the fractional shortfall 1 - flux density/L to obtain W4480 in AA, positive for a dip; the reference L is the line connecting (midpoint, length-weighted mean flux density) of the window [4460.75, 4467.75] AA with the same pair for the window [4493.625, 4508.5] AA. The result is 1.4 AA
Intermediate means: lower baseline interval 3.42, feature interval 3.35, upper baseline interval 3.71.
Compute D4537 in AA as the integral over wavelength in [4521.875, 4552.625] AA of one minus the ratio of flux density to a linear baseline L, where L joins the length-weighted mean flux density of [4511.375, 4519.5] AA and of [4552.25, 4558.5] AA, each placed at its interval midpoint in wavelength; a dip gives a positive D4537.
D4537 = 1.5 AA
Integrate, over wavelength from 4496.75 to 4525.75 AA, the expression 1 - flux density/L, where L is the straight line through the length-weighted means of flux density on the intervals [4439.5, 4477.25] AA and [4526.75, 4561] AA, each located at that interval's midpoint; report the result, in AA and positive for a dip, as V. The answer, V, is -1.9 AA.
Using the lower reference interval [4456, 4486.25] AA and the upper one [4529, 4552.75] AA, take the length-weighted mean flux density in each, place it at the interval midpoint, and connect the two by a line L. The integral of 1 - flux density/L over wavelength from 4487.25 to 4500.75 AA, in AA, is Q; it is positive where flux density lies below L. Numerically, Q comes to -0.3 AA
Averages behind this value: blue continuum 3.38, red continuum 3.52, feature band 3.51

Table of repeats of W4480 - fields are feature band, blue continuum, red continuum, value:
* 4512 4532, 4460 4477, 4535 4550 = -1.27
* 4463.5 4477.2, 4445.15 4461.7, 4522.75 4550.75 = 0.34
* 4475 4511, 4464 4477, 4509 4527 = 0.38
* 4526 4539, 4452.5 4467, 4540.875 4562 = 0.06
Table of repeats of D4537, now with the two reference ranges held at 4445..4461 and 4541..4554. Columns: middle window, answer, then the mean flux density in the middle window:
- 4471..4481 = 0.51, 3.29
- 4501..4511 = -0.63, 3.7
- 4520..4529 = -0.62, 3.73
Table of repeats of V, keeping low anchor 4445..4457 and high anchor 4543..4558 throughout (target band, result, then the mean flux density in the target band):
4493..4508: -0.8 AA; 3.7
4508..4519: -0.5 AA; 3.7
